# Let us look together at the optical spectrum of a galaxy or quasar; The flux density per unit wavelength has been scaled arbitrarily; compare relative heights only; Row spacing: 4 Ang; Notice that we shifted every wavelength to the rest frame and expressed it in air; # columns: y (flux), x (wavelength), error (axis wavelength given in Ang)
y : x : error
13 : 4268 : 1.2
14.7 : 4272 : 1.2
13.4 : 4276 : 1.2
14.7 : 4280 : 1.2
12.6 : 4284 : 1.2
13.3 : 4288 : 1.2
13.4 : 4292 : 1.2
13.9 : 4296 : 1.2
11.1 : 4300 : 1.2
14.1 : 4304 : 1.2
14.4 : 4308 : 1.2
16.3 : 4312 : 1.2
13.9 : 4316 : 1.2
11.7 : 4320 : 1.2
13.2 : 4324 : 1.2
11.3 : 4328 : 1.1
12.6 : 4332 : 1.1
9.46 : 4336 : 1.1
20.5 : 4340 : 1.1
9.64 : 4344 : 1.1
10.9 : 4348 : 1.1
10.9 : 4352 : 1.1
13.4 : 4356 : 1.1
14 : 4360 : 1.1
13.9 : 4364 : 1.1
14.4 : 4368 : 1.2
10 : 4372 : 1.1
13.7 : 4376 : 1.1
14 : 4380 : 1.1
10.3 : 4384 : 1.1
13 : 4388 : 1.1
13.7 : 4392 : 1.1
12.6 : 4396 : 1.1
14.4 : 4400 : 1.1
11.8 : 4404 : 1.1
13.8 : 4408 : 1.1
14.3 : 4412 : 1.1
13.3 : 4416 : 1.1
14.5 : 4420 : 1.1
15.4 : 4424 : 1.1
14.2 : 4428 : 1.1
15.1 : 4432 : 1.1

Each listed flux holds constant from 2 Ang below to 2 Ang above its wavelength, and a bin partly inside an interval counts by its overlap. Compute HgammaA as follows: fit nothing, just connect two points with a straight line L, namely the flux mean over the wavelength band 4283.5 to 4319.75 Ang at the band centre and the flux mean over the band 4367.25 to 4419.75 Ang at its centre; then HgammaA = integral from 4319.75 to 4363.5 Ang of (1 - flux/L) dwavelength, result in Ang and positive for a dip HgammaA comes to 2.5 Ang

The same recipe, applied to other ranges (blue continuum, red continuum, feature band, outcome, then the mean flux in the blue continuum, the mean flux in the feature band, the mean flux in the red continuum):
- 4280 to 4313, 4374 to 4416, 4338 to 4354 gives 0.5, 13.6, 13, 13.2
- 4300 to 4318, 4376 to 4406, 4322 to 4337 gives 2.3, 14.3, 11.8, 12.9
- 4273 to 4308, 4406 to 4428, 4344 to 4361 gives 2.4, 13.4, 11.9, 14.3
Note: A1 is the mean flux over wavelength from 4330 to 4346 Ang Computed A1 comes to 13.1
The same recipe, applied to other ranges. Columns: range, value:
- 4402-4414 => 13.3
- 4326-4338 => 11.1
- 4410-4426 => 14.4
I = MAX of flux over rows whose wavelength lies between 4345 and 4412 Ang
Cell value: 14.4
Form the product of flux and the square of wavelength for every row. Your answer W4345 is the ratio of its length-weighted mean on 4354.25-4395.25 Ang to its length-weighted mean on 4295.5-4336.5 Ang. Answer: 1.03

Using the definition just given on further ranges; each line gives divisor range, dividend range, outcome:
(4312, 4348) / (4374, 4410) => 1.04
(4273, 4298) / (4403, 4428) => 1.09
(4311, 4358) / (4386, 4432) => 1.12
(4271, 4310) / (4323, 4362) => 0.95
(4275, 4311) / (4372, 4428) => 1.04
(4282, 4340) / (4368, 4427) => 1.04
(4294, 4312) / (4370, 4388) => 0.92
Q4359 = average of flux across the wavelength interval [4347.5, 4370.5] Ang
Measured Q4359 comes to 13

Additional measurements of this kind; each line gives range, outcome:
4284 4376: 13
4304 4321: 14.2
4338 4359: 13.1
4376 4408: 12.9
